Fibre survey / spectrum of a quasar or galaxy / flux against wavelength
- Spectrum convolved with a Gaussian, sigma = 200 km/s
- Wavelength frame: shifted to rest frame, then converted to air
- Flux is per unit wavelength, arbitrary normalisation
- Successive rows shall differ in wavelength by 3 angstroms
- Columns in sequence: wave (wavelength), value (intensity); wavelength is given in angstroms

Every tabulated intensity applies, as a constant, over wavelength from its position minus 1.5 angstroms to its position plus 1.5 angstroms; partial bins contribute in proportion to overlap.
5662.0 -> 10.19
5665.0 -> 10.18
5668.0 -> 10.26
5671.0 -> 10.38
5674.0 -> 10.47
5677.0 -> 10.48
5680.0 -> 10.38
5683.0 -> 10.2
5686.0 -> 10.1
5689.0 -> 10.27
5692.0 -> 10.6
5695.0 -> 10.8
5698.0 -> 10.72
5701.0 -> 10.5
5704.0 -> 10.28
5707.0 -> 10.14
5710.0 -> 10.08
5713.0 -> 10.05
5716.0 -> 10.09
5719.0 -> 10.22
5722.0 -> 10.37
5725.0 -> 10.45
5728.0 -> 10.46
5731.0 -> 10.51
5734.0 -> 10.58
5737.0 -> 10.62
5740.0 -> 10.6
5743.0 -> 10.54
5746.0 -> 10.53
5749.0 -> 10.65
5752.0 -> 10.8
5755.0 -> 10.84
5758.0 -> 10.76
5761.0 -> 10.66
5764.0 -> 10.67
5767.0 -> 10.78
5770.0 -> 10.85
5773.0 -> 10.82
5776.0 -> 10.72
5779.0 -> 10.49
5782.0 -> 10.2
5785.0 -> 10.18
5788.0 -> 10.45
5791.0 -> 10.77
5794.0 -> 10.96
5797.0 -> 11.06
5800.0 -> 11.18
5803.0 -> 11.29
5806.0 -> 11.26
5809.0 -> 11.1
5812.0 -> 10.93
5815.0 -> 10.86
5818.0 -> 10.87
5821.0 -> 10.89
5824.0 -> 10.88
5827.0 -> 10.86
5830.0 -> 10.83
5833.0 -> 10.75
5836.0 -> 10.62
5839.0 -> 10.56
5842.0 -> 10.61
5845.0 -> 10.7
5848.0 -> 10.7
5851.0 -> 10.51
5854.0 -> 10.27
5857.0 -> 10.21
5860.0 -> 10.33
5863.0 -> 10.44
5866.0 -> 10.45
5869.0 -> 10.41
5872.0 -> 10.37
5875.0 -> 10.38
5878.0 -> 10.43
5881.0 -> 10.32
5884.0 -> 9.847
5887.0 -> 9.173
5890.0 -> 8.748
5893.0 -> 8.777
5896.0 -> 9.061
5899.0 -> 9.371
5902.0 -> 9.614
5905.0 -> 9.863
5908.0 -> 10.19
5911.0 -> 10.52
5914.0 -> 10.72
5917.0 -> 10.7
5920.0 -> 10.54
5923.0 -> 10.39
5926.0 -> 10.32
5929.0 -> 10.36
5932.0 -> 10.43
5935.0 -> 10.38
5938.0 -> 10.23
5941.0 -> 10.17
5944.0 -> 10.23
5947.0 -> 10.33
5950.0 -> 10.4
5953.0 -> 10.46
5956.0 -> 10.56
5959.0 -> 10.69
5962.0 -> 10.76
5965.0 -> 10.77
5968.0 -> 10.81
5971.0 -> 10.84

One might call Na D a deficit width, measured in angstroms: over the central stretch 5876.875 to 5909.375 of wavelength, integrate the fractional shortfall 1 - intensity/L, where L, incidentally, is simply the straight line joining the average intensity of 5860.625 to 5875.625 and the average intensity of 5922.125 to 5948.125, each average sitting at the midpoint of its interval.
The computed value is 2.5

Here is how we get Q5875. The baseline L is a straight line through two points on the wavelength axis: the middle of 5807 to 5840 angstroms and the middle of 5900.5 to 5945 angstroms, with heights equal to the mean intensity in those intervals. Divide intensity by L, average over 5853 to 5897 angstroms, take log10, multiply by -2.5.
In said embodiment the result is 0.07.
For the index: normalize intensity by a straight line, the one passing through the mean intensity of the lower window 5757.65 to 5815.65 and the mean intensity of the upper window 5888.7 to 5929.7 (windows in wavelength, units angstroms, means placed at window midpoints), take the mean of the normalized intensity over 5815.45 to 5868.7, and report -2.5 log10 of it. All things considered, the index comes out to -0.021 mag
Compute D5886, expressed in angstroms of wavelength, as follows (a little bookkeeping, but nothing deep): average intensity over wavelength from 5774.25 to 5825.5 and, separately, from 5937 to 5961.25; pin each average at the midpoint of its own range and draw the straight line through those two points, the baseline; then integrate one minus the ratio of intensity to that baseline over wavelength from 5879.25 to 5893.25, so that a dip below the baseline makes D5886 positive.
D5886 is 1.5 angstroms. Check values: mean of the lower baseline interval 10.8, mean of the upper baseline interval 10.4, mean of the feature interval 9.45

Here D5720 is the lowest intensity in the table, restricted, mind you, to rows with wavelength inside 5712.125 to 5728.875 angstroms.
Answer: 10.05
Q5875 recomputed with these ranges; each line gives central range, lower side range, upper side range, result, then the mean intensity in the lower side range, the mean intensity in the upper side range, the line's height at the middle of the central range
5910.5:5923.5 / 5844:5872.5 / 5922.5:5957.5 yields -0.022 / 10.4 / 10.4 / 10.4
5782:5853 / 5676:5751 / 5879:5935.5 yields -0.065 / 10.4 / 9.96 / 10.2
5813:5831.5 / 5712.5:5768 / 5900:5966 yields -0.040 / 10.5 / 10.4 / 10.5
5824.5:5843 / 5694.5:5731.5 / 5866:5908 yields -0.082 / 10.3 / 9.76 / 9.94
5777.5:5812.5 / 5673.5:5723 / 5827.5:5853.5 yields -0.027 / 10.3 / 10.7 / 10.6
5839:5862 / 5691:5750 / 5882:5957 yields -0.031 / 10.4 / 10.1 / 10.2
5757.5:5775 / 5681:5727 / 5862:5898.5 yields -0.062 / 10.3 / 9.85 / 10.2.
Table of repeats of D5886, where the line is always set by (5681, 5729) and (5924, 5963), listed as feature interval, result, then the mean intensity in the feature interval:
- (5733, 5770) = -1.2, 10.7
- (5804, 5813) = -0.7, 11.1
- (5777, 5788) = 0.0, 10.3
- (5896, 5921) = 0.7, 10.1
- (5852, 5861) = 0.1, 10.3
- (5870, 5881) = 0.0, 10.4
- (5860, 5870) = 0.0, 10.4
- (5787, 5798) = -0.5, 10.8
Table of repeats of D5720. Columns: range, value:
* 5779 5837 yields 10.18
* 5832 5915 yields 8.748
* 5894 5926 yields 9.061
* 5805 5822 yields 10.86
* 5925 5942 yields 10.17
